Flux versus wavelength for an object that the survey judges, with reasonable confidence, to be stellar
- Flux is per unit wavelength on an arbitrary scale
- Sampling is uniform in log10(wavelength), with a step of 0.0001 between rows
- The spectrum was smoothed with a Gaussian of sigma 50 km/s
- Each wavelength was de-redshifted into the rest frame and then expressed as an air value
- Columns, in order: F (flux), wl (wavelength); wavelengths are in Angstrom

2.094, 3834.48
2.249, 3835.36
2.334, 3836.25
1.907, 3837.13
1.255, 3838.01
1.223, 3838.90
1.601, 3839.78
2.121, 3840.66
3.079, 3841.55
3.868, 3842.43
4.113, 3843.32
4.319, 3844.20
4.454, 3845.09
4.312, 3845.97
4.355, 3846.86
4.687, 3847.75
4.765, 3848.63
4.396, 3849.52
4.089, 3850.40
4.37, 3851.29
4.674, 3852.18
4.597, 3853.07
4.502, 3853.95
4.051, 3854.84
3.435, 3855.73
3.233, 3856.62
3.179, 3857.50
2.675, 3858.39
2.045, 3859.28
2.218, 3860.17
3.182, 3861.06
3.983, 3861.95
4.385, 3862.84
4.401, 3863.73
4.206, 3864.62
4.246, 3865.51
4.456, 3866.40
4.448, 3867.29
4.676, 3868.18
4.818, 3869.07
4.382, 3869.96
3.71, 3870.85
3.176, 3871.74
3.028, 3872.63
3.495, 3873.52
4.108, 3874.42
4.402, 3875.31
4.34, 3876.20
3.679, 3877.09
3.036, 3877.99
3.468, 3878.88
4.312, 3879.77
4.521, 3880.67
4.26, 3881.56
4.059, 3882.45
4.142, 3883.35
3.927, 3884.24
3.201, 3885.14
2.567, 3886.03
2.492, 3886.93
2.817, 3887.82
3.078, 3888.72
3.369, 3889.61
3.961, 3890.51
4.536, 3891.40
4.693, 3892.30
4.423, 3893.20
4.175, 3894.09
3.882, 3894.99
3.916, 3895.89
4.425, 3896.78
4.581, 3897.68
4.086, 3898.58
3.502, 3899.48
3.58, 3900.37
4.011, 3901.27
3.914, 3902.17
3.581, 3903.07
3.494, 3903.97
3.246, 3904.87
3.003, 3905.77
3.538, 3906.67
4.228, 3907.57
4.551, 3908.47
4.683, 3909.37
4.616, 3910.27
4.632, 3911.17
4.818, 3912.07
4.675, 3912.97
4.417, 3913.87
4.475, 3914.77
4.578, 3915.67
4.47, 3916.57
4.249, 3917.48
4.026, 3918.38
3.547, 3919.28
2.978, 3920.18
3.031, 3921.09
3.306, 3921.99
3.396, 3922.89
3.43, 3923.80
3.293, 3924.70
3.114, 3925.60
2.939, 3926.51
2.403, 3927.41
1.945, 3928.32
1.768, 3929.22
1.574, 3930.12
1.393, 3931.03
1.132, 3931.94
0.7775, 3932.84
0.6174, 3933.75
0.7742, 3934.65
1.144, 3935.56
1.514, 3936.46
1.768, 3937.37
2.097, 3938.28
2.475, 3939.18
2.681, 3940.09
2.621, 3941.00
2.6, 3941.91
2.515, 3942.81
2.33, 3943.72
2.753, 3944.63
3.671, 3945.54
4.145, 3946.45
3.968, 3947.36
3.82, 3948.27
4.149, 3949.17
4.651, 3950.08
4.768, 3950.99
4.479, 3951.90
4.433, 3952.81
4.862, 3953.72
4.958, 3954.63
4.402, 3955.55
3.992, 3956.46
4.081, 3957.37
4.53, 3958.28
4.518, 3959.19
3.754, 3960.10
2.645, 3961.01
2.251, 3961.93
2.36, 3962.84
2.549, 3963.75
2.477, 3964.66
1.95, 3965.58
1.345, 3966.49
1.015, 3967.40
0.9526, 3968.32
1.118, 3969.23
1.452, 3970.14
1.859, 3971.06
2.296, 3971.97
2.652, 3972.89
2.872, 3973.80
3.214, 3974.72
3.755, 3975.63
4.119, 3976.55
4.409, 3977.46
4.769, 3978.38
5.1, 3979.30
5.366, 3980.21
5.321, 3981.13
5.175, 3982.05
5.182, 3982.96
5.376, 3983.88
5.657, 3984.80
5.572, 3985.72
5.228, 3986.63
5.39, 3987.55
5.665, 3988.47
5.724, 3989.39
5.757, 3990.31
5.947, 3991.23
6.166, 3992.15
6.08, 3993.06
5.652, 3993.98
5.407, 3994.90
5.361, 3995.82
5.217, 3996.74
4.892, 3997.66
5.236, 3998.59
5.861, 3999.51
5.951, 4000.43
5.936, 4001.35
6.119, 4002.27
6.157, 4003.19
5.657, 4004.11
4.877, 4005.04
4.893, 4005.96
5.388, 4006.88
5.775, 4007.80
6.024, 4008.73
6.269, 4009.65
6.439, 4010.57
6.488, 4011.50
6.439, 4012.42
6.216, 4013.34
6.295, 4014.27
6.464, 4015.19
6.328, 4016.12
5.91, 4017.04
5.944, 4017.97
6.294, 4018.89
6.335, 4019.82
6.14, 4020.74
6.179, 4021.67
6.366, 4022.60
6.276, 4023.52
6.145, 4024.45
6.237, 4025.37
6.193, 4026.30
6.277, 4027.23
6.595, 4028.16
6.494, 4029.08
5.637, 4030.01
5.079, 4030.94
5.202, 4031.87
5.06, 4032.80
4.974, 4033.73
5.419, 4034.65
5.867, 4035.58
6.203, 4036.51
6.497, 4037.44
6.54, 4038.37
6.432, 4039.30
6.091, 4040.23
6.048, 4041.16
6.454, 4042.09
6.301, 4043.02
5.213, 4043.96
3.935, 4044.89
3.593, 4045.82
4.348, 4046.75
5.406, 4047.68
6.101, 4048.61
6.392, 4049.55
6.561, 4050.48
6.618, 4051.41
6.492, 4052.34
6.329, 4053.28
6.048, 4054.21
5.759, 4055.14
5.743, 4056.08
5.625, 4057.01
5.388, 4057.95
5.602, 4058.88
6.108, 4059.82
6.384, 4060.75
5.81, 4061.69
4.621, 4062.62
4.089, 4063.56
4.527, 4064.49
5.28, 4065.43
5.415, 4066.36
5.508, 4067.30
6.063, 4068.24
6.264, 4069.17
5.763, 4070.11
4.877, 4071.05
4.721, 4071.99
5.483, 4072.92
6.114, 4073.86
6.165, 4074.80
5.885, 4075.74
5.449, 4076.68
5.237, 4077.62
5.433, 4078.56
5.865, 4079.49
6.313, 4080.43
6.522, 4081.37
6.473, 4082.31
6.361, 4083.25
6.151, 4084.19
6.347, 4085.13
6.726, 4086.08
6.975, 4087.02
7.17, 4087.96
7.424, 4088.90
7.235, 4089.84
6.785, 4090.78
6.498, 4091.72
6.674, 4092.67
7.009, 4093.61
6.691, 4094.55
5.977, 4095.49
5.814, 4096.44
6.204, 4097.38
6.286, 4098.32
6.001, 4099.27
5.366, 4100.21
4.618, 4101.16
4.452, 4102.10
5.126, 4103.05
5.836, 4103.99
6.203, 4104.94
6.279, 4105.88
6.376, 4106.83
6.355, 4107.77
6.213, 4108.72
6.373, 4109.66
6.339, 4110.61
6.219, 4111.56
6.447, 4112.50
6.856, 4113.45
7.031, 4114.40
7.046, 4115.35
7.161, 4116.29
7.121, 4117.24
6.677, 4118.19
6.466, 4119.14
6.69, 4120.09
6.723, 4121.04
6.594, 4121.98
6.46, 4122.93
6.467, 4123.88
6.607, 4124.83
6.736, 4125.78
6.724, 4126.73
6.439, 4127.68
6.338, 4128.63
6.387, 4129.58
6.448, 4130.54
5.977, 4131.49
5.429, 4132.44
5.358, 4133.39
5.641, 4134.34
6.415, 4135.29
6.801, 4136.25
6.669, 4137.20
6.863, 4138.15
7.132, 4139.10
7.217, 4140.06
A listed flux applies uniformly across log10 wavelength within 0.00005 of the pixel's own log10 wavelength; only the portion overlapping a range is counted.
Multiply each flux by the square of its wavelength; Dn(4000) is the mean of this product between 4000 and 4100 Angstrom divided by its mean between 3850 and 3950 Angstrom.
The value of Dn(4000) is 1.84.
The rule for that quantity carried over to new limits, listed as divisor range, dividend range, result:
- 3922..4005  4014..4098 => 1.68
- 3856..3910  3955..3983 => 0.89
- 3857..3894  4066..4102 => 1.80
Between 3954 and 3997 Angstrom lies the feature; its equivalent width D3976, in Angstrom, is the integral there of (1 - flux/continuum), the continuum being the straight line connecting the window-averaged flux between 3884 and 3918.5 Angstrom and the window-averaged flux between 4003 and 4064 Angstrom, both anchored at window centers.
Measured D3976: 8.6 Angstrom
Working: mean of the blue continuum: 3.96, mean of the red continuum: 5.86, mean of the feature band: 4.06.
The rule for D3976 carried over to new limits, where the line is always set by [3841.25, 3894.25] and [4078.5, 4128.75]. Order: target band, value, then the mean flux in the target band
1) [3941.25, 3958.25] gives 3.04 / 3.92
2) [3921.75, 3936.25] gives 7.98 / 2.04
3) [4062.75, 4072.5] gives 1.28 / 5.23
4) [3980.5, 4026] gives -4.14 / 5.83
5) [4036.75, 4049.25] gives 0.26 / 5.63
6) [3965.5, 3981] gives 6.54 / 2.91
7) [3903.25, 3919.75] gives 0.73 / 4.17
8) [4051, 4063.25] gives 0.10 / 5.86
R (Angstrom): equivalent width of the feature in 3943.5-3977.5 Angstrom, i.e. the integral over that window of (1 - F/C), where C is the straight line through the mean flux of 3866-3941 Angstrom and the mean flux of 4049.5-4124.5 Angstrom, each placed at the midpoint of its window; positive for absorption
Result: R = 8.1 Angstrom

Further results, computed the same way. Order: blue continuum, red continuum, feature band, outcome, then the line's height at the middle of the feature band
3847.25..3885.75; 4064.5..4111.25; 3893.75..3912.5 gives 1.12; 4.27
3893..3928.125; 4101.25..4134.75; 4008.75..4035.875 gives -4.61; 5.18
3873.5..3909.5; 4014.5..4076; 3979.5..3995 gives -1.57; 5.05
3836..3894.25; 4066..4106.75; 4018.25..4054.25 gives -2.59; 5.51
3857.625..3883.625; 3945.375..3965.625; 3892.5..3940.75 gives 7.27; 3.84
